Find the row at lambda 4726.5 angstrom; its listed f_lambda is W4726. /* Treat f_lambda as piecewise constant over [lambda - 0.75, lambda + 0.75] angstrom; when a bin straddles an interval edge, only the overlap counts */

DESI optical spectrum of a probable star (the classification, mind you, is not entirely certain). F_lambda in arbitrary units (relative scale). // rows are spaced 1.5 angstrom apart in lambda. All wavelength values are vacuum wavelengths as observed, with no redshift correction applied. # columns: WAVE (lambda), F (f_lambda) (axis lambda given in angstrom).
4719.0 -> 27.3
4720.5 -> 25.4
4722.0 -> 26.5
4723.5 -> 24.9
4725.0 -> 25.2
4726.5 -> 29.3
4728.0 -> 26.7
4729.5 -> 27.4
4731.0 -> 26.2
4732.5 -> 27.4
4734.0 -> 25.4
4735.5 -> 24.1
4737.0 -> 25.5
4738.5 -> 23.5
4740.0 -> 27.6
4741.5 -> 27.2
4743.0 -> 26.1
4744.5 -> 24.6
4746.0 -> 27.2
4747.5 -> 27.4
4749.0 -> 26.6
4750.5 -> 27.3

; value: 29.3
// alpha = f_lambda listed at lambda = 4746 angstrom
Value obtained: 27.2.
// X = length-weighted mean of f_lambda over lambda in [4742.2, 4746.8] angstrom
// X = 26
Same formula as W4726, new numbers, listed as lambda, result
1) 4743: 26.1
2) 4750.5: 27.3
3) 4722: 26.5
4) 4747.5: 27.4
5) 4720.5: 25.4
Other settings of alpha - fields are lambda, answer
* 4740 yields 27.6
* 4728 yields 26.7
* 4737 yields 25.5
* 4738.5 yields 23.5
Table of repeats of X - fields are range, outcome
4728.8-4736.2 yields 26.1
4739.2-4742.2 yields 27.3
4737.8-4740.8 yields 25.6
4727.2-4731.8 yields 26.8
